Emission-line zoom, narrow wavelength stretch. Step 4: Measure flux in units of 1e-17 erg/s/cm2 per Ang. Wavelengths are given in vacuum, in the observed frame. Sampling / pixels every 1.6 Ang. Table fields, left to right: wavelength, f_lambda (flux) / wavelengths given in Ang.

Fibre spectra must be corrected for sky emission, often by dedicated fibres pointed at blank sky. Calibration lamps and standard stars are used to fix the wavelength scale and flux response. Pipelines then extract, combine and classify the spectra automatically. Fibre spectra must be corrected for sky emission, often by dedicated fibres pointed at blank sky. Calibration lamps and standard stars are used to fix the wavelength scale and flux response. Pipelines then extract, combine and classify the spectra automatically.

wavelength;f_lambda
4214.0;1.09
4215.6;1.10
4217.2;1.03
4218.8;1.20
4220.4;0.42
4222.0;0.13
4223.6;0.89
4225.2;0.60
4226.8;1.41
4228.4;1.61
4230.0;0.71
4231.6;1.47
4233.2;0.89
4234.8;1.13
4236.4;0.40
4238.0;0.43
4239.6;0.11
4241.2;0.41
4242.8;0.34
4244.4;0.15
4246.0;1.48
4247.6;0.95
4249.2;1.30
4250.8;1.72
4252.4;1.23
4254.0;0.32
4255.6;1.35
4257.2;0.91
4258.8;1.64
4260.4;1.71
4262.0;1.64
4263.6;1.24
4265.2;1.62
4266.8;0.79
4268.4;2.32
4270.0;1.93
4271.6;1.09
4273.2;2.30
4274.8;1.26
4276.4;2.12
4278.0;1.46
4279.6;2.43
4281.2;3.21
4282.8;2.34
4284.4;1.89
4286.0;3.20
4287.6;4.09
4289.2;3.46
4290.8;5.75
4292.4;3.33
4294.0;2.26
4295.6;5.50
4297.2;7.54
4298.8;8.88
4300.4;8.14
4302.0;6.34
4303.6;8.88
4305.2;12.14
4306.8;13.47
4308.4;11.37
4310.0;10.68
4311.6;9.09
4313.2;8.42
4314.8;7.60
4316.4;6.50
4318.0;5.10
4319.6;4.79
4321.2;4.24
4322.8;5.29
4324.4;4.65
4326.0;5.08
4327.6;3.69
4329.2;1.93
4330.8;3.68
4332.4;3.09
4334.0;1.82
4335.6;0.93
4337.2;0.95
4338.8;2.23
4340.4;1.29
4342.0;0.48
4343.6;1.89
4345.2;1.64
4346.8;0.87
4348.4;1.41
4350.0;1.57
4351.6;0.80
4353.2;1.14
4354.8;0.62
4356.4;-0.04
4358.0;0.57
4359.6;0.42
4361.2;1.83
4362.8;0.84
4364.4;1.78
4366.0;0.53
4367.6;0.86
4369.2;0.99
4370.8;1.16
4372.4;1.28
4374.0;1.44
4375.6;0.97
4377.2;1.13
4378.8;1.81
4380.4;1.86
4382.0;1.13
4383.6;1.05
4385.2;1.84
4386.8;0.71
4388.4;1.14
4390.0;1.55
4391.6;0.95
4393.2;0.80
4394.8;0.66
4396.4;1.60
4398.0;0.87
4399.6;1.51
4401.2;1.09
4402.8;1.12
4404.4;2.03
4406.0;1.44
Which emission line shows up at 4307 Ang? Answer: Lyman alpha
